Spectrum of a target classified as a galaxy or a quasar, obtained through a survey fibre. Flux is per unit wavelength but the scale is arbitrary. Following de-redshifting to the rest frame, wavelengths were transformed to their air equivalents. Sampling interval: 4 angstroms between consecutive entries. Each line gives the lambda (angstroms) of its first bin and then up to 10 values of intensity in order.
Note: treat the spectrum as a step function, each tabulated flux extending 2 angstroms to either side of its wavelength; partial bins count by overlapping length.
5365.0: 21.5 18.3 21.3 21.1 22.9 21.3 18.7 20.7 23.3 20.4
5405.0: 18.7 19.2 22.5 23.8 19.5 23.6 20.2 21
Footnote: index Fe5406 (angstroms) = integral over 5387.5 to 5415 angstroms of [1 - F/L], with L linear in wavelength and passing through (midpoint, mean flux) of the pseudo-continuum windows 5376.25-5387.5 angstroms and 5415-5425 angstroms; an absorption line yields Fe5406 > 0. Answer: 1.7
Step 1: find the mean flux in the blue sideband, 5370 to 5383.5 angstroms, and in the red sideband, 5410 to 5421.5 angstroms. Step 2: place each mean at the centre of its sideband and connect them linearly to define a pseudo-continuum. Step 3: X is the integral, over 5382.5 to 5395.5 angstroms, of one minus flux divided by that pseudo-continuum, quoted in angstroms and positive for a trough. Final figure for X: 0.7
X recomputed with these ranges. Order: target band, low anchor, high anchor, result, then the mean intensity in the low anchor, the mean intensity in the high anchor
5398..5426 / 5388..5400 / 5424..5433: 0.3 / 21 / 21.5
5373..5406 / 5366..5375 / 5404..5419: -0.7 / 20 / 21.2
